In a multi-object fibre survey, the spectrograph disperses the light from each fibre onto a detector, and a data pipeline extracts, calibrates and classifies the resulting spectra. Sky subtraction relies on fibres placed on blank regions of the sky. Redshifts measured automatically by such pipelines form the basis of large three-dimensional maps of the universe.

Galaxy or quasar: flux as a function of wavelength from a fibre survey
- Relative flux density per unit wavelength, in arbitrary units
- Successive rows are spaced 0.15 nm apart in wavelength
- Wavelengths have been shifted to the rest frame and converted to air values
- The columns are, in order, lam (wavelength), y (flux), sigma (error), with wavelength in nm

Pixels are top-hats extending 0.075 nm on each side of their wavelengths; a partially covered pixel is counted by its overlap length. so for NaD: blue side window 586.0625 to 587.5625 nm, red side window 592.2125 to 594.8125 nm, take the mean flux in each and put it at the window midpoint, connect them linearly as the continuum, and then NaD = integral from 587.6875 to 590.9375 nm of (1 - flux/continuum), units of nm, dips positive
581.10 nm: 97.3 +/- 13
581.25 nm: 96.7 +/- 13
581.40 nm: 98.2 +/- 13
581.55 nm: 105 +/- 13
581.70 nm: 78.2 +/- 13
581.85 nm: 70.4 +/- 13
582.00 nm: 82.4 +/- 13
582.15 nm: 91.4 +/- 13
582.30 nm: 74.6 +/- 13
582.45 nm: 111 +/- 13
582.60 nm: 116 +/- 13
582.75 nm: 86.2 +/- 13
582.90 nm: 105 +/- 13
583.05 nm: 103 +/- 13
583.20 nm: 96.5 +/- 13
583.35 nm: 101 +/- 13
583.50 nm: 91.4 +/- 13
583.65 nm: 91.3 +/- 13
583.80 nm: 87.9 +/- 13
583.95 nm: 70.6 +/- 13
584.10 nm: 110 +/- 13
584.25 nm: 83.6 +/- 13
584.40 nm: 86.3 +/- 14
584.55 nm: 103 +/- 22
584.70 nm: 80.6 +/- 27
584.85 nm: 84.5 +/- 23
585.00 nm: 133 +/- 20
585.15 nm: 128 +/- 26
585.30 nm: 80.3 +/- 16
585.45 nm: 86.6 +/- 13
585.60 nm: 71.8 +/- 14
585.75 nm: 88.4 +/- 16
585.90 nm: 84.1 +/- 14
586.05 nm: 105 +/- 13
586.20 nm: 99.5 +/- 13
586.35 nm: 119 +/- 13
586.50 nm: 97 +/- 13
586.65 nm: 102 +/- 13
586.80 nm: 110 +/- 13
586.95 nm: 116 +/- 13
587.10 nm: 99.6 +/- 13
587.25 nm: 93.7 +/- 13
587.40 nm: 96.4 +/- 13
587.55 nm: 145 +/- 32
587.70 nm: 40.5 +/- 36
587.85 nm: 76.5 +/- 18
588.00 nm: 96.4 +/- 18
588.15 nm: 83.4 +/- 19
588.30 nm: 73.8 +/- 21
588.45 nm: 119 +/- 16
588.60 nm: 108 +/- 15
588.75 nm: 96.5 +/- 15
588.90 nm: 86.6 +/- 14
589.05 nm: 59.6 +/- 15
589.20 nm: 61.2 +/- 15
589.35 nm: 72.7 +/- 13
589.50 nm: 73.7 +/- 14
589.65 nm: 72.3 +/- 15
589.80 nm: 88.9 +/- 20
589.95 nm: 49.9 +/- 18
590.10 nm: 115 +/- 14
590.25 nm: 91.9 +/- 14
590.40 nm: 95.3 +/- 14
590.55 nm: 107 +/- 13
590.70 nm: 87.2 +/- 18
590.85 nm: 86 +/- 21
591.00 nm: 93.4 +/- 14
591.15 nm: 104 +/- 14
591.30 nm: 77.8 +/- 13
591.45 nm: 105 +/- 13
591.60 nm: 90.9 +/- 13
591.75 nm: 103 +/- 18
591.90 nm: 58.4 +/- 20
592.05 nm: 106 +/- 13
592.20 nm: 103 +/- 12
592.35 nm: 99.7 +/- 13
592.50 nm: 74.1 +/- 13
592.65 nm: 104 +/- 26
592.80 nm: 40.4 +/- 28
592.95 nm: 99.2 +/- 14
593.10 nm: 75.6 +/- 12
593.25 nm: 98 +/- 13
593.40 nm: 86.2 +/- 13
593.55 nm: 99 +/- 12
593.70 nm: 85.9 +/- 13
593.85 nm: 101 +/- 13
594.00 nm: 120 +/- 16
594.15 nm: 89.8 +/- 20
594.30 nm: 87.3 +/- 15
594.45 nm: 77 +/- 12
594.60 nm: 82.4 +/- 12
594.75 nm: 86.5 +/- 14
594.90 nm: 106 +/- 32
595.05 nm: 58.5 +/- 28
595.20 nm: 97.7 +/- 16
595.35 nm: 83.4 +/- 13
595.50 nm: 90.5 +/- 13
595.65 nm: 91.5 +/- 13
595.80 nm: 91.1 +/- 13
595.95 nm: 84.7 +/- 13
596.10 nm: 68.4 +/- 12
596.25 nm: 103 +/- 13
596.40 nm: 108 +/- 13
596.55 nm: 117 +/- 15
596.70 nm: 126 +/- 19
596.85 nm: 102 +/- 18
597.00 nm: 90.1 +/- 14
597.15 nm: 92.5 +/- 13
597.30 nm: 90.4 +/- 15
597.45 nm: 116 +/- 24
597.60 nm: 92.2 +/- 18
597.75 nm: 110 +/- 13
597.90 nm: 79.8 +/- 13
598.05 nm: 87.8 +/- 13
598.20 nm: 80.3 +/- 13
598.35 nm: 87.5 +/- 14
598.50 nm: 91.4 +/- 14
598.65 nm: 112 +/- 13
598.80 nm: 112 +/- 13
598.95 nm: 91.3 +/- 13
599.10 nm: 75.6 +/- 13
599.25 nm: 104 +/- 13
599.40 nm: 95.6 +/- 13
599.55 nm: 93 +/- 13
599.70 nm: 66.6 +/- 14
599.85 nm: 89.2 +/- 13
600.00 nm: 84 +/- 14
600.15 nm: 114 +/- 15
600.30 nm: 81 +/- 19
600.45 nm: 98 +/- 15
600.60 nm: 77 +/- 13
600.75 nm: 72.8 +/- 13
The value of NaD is 0.49 nm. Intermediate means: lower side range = 106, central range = 84.6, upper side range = 89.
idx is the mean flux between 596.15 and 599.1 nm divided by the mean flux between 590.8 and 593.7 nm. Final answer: 1.1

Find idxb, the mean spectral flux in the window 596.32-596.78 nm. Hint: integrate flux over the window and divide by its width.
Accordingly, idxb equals 117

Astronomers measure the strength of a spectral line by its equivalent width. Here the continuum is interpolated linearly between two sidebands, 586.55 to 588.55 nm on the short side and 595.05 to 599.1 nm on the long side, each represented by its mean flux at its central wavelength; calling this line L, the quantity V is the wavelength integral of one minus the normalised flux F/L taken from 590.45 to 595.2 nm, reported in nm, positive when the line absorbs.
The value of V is 0.27 nm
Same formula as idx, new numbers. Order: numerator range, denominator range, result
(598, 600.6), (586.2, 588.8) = 0.93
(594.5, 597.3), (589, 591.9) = 1.09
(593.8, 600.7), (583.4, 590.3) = 1.02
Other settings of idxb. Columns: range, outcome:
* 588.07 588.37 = 79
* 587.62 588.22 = 74.7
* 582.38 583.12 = 104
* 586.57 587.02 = 109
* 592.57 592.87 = 72.8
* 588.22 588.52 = 95.8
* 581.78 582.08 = 76.8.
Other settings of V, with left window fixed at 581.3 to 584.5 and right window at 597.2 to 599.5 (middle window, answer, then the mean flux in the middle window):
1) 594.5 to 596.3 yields 0.15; 86.6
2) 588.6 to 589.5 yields 0.15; 77.9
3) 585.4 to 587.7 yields -0.15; 99.1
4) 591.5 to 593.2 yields 0.12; 87.2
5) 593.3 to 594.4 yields -0.01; 95.2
